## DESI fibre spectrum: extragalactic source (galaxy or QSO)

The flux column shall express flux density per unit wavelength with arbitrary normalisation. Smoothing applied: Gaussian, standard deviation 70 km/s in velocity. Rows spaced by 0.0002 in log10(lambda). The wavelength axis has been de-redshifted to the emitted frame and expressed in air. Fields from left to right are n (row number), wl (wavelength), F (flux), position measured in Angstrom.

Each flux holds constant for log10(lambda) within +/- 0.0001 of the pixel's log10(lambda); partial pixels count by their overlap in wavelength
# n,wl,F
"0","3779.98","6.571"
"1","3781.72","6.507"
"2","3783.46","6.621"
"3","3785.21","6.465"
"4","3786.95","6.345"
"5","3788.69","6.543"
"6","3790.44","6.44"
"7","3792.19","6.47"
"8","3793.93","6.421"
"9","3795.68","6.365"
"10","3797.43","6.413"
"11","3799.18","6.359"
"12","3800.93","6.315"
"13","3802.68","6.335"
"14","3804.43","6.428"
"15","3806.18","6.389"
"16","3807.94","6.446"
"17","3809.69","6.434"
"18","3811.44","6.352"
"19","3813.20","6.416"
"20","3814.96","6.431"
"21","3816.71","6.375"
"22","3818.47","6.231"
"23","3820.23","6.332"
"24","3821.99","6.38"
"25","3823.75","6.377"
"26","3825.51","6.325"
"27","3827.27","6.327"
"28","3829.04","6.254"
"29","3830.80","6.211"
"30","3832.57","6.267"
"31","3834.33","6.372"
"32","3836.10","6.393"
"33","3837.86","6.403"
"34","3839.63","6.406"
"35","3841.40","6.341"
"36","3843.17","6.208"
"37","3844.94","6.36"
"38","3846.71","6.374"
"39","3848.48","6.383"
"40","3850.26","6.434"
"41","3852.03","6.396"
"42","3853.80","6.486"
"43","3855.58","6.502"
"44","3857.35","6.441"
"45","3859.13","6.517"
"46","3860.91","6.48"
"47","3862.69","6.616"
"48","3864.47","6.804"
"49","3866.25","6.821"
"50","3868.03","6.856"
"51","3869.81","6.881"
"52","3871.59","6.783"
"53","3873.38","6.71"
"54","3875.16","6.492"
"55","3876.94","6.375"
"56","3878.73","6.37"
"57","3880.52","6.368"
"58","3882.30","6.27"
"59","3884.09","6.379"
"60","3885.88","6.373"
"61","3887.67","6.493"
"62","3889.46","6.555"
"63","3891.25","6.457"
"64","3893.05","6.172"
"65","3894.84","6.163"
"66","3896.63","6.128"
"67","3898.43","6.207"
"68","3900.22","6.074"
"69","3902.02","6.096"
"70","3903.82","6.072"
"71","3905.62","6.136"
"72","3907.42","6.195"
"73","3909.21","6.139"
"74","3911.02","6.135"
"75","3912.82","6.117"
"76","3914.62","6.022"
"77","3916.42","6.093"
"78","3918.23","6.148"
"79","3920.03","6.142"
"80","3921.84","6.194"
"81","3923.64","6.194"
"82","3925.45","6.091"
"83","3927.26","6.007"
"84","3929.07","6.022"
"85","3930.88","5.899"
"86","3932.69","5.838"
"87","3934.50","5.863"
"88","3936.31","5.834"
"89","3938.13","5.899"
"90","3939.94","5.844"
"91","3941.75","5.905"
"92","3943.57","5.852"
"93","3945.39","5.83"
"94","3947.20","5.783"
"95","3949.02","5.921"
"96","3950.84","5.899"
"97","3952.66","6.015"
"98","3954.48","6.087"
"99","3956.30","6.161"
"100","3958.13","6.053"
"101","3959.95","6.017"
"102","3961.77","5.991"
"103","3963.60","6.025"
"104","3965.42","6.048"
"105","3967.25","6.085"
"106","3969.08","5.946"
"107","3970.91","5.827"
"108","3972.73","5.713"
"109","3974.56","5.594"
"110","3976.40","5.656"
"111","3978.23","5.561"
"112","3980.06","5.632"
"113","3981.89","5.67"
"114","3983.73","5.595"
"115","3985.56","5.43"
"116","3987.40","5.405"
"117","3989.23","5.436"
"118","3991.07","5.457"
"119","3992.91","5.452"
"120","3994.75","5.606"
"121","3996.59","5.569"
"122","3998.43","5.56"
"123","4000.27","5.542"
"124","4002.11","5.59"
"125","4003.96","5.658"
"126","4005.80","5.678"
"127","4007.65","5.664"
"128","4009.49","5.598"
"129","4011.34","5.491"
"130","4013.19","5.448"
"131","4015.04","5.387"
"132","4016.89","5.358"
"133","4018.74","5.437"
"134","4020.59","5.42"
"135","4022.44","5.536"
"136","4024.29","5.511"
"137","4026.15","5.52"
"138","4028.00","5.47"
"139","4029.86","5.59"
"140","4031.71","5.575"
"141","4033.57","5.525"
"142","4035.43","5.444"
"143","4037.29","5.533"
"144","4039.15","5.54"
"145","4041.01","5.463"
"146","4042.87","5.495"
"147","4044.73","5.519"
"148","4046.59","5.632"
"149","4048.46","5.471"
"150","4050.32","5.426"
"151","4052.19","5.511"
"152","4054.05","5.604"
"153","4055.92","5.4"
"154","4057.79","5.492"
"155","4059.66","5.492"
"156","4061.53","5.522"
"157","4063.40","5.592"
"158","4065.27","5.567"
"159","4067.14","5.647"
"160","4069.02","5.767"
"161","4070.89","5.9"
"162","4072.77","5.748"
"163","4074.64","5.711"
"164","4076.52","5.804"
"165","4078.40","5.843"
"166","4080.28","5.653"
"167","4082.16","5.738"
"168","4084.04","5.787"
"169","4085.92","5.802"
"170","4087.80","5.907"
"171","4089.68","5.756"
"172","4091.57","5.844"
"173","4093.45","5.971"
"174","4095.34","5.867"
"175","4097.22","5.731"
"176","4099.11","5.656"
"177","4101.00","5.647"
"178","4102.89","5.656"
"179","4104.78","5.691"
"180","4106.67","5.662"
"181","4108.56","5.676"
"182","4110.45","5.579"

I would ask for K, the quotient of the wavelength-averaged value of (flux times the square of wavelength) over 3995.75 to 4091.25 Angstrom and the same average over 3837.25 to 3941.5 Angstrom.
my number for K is 0.96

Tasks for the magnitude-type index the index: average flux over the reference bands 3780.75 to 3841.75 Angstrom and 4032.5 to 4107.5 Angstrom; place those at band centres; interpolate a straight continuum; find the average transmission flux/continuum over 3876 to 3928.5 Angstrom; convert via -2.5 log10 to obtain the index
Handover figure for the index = -0.015 mag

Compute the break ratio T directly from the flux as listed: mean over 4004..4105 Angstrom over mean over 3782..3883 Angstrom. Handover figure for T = 0.87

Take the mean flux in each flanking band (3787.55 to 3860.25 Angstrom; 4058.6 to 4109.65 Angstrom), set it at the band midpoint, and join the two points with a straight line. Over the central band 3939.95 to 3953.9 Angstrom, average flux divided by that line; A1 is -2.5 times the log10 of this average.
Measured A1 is 0.033 mag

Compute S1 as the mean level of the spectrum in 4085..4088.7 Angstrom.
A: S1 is 5.86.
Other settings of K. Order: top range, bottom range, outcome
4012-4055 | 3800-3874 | 0.94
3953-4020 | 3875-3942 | 0.96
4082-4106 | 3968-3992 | 1.09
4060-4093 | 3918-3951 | 1.04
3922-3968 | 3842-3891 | 0.96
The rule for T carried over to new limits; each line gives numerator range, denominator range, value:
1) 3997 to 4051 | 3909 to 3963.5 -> 0.92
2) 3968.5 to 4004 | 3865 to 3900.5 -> 0.87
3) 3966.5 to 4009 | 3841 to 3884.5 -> 0.86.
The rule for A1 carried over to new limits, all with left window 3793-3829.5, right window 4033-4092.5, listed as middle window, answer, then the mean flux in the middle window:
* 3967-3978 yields 0.02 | 5.77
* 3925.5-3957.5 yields 0.01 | 5.93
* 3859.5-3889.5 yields -0.07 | 6.57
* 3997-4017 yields 0.05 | 5.55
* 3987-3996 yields 0.07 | 5.48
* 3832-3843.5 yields -0.01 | 6.35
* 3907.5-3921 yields -0.01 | 6.12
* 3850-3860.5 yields -0.04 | 6.47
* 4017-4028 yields 0.05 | 5.48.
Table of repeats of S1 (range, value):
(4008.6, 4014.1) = 5.51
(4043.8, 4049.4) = 5.54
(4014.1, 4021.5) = 5.4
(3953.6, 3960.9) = 6.08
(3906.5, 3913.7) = 6.15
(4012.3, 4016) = 5.41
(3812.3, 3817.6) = 6.4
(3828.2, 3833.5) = 6.25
